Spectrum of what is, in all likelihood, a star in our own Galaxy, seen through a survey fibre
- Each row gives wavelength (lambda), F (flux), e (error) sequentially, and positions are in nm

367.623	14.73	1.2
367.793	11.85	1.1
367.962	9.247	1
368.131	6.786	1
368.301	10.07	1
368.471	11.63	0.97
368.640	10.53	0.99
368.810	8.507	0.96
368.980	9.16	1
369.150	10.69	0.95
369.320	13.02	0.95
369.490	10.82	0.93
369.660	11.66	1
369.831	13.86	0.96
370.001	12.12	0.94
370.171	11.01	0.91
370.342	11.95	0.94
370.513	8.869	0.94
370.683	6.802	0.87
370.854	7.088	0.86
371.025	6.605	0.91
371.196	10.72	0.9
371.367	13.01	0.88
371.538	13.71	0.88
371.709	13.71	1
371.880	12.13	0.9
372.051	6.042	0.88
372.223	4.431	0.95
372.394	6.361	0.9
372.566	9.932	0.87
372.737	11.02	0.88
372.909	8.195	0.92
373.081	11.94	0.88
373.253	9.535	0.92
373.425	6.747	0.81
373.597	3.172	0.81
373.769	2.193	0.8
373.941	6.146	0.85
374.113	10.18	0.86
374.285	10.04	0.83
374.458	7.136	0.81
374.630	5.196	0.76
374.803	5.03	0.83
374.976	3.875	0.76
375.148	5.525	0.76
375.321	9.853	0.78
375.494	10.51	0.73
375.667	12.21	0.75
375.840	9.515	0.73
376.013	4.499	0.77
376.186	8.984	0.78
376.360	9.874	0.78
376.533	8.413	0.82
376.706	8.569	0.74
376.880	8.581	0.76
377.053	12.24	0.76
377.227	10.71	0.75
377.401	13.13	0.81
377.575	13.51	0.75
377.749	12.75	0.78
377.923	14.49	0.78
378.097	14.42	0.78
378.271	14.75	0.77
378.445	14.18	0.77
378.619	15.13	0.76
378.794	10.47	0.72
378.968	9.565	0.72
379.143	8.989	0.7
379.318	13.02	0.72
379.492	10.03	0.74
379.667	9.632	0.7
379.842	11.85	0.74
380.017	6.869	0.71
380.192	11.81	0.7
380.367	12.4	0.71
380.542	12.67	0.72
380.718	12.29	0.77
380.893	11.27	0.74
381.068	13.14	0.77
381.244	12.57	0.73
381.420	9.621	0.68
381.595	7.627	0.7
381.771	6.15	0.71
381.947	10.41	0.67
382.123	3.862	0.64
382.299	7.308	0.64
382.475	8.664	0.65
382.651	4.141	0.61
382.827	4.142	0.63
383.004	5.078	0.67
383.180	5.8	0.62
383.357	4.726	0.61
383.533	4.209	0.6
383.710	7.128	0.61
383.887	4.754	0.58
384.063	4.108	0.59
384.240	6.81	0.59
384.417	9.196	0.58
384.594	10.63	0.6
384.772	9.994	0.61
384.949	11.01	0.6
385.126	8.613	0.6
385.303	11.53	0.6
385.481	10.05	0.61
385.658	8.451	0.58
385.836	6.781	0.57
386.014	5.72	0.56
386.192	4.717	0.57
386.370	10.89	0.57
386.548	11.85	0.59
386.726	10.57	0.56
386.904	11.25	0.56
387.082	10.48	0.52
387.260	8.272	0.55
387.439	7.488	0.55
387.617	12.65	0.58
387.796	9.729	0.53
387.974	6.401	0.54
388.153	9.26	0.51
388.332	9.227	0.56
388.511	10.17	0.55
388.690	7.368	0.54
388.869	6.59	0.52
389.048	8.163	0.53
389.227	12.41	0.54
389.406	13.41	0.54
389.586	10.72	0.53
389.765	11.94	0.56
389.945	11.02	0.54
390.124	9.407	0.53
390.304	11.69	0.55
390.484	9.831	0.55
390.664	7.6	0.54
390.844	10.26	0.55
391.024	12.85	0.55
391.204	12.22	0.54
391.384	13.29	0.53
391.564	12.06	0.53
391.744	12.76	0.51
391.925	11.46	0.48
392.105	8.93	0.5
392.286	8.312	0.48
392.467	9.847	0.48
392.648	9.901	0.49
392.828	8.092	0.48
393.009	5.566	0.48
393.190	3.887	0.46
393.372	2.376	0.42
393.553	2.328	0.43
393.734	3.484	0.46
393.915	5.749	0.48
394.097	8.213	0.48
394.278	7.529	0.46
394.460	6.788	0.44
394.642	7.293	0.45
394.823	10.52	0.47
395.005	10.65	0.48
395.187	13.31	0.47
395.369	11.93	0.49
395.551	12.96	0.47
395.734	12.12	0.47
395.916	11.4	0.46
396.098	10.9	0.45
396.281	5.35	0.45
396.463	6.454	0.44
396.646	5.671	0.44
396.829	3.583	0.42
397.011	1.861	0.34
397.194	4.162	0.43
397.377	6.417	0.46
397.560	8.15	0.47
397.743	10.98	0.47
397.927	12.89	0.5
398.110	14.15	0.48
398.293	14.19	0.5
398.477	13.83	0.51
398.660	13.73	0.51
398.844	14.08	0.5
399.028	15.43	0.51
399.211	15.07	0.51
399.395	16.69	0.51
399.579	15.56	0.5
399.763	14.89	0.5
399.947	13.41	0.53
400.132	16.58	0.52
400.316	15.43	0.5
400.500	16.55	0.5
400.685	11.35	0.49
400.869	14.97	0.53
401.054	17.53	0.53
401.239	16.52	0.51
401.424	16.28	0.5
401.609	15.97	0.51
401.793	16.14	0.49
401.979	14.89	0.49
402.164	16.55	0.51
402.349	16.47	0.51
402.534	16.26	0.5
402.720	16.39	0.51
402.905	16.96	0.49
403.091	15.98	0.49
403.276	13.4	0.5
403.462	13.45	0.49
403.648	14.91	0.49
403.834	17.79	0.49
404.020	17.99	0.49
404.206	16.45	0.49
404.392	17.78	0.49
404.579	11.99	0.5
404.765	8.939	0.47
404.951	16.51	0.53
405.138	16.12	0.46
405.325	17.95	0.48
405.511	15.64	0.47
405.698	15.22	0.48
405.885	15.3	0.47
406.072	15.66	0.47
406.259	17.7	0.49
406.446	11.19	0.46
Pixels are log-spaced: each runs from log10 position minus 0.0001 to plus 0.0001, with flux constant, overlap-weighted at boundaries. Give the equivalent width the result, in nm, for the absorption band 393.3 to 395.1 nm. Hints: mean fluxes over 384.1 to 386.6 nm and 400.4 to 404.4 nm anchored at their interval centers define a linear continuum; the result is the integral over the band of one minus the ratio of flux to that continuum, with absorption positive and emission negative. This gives 0.864 nm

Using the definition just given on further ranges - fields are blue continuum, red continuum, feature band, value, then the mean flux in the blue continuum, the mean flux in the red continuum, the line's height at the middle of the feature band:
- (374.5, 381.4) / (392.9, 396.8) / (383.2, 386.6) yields 0.55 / 10.6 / 7.77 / 9.41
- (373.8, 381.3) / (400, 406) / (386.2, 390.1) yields 0.83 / 10.3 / 15.6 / 12.5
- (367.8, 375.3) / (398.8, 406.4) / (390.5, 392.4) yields 0.33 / 9.02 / 15.6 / 13.2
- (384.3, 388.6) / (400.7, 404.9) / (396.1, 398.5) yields 0.94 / 9.35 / 15.5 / 13.5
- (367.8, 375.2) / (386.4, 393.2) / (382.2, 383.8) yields 0.66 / 9.02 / 10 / 9.64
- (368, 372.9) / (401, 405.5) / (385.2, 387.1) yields 0.53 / 10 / 15.8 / 12.8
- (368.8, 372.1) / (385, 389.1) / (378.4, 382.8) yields -0.16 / 10.7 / 8.99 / 9.64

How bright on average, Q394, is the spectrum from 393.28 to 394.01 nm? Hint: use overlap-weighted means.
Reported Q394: 3.51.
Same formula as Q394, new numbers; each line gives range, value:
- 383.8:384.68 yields 7.1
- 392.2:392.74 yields 9.36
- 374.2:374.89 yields 6.83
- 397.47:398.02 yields 10.7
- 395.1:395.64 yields 12.7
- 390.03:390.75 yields 9.65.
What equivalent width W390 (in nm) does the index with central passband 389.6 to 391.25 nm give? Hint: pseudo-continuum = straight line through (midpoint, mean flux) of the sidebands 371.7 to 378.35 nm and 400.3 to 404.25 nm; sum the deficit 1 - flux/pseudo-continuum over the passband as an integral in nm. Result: 0.28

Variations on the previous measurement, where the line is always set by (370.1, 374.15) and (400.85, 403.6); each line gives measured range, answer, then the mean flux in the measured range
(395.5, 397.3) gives 0.89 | 7.31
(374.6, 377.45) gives 0.32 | 8.64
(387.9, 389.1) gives 0.42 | 8.19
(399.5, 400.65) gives 0.01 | 15.2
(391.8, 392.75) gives 0.26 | 9.78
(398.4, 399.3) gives 0.04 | 14.4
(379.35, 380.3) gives 0.03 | 10.3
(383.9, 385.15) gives 0.35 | 8.4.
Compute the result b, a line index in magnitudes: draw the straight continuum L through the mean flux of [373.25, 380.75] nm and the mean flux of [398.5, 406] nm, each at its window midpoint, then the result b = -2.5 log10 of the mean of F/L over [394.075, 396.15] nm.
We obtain 0.317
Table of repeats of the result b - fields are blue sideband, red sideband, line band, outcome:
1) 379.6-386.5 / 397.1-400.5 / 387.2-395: 0.188 mag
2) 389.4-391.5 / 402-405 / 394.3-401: 0.195 mag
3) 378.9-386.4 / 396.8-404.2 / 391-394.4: 0.364 mag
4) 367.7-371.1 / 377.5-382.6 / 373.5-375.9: 0.421 mag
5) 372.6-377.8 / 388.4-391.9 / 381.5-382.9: 0.410 mag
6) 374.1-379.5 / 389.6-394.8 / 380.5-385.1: 0.213 mag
